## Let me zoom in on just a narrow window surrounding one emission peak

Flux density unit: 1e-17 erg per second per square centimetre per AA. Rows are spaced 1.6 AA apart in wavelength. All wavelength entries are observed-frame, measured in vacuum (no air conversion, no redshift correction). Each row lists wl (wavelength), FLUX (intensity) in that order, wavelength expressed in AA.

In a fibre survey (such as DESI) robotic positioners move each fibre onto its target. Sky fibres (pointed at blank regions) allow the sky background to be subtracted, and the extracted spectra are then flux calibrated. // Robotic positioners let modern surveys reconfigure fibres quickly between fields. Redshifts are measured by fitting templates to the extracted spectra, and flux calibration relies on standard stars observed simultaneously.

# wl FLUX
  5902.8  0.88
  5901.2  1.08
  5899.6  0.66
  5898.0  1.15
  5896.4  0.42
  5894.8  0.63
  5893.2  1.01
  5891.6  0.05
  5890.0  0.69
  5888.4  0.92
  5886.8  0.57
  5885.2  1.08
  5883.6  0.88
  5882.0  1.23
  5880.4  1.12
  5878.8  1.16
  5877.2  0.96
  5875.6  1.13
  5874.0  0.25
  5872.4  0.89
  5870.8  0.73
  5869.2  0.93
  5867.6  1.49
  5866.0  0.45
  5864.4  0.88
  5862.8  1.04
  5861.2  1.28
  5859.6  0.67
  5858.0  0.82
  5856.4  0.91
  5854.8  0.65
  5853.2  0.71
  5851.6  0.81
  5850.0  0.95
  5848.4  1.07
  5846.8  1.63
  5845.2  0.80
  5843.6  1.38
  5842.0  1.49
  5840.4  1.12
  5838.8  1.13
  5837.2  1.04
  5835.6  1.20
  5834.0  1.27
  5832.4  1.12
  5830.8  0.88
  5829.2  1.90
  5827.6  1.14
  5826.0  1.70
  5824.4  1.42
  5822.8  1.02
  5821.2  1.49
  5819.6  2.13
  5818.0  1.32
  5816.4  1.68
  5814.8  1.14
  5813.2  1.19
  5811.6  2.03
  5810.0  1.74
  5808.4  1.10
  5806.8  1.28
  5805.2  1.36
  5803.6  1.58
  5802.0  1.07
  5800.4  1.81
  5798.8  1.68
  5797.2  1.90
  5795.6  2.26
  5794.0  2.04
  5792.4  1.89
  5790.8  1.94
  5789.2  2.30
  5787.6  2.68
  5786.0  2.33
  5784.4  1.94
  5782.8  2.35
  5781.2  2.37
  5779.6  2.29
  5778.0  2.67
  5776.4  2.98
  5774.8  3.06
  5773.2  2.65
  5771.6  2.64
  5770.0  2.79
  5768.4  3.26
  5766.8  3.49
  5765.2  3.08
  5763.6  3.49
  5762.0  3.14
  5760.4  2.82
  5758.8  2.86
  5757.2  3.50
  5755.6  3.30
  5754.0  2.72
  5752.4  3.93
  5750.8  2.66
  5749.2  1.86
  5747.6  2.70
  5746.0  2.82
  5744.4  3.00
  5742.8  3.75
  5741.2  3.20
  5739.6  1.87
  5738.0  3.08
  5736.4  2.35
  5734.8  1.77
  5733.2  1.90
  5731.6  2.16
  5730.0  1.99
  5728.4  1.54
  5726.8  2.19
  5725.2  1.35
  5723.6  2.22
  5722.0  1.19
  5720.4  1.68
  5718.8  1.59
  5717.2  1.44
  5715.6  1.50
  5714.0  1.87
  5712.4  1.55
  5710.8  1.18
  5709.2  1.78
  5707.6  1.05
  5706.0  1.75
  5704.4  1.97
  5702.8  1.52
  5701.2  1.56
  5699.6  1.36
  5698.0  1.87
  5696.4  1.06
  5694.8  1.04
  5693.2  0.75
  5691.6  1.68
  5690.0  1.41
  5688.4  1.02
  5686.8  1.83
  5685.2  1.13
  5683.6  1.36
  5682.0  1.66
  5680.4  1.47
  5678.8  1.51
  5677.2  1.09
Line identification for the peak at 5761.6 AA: Mg II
